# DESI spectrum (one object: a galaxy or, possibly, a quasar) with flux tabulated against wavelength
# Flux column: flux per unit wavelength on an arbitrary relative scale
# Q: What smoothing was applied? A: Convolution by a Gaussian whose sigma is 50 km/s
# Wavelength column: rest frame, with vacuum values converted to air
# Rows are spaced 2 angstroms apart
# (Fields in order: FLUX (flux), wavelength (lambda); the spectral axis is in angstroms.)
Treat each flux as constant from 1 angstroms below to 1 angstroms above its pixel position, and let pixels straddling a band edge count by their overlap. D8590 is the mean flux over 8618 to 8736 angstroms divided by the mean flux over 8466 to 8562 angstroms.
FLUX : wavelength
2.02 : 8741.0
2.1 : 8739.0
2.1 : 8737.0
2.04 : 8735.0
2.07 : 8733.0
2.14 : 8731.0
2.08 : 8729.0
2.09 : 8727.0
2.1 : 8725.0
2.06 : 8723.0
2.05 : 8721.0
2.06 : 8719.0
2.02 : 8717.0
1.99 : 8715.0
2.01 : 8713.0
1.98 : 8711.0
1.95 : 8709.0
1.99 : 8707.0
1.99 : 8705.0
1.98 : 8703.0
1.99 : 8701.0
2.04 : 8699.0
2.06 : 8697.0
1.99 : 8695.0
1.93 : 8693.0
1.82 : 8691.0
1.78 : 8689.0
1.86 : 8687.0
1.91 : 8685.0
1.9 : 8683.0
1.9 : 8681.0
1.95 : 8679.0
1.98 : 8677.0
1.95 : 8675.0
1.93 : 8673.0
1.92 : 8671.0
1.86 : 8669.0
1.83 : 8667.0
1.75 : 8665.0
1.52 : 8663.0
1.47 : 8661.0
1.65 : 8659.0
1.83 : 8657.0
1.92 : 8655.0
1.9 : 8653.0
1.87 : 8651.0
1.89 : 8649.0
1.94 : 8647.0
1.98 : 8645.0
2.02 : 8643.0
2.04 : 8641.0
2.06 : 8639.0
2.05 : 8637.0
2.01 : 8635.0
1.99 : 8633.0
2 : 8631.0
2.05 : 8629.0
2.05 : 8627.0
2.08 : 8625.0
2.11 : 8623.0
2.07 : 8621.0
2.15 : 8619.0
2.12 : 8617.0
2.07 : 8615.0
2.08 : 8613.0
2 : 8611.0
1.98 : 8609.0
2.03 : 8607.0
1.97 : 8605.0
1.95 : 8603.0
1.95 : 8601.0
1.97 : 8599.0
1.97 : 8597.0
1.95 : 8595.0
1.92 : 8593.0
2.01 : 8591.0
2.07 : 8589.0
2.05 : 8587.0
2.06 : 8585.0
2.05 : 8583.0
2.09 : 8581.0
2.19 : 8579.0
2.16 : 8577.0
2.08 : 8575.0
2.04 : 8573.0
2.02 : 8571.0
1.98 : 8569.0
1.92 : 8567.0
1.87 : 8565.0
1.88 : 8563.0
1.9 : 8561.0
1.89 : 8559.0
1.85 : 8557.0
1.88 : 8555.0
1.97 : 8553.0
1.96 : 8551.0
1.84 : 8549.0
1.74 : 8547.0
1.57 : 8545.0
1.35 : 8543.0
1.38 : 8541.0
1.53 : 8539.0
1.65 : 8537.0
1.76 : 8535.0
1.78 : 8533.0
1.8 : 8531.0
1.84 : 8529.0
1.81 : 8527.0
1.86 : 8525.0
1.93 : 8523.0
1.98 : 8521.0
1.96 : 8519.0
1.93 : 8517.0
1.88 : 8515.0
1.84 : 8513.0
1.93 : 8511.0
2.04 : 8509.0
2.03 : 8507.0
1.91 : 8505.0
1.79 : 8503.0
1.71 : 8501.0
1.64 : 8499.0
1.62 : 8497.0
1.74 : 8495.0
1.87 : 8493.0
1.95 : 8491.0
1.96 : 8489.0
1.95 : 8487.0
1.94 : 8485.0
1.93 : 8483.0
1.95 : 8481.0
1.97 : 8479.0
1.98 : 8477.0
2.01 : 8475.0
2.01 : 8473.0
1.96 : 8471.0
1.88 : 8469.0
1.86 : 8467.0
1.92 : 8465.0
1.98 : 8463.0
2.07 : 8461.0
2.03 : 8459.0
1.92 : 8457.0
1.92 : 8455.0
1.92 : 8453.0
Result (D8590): 1.1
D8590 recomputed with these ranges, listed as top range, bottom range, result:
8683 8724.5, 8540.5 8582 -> 1.04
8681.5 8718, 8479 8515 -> 1.04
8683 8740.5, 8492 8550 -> 1.12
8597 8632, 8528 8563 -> 1.16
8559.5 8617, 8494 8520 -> 1.09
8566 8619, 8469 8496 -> 1.05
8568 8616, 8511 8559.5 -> 1.13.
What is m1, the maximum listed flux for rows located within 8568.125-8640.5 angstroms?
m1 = 2.19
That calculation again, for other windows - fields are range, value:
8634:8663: 2.06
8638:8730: 2.1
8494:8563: 2.04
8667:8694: 1.98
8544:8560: 1.97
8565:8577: 2.16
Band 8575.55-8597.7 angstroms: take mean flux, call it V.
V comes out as 2.05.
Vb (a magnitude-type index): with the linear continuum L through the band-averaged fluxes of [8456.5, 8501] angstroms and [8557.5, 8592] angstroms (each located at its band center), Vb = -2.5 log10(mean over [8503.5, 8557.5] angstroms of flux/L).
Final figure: 0.09 mag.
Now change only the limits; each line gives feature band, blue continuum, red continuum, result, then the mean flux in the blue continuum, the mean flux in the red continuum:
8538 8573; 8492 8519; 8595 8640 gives 0.07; 1.85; 2.03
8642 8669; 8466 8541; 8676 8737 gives 0.08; 1.86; 1.99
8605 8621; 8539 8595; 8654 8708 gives -0.09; 1.91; 1.88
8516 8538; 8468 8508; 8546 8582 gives 0.05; 1.89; 1.96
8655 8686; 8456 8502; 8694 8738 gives 0.10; 1.91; 2.04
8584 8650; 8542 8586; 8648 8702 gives -0.07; 1.92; 1.87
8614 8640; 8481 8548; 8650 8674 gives -0.15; 1.81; 1.79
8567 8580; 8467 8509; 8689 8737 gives -0.07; 1.89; 2.02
